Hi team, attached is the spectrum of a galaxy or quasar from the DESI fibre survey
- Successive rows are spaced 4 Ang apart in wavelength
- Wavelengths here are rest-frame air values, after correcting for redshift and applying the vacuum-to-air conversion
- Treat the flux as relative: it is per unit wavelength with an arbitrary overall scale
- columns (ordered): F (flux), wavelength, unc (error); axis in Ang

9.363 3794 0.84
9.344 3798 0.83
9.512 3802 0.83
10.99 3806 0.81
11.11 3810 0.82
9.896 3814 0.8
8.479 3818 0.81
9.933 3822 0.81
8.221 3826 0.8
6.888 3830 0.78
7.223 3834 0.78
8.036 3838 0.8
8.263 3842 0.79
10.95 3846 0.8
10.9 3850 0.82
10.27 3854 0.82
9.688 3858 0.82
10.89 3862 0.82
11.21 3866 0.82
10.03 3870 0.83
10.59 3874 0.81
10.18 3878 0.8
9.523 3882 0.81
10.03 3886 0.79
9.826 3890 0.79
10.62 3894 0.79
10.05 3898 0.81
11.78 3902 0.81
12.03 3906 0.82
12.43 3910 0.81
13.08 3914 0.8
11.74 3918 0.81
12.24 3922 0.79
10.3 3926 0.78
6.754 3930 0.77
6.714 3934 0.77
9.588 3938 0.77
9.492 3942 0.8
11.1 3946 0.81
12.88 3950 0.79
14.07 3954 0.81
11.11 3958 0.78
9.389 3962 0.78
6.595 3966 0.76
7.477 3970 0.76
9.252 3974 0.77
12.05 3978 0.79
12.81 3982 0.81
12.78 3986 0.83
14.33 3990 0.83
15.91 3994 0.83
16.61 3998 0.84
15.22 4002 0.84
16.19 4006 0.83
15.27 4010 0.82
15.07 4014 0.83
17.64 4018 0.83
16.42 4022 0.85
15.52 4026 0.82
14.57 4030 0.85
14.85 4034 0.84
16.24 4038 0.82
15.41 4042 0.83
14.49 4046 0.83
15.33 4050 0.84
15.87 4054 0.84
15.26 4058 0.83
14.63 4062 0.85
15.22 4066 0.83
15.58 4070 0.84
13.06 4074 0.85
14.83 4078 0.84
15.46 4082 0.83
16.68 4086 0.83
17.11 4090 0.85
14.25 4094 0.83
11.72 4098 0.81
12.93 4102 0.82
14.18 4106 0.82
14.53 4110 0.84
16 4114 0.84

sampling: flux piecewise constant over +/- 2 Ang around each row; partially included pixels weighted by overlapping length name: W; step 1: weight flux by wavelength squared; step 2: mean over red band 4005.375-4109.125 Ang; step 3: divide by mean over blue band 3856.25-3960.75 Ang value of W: 1.52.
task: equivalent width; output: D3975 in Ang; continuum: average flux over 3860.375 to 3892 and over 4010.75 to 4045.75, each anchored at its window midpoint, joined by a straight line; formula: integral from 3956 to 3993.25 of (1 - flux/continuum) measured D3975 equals 8.05 Ang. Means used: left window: 10.3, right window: 15.6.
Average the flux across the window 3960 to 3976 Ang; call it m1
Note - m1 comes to 8.18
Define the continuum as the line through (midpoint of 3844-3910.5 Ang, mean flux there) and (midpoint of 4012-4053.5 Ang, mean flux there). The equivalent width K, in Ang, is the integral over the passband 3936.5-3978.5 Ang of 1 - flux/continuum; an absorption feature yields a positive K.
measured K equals 9.3 Ang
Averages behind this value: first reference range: 10.6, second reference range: 15.6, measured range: 10.2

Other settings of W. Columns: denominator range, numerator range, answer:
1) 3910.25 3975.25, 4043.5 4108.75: 1.55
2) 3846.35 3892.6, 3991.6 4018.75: 1.65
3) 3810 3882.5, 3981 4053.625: 1.75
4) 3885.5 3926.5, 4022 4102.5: 1.43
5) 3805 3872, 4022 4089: 1.78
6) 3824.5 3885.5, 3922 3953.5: 1.09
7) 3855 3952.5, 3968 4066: 1.46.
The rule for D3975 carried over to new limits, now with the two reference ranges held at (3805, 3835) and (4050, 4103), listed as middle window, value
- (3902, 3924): -2.11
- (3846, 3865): -1.24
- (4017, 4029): -2.29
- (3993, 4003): -2.20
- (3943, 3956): -0.46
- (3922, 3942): 4.76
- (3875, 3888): 0.63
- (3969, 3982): 2.43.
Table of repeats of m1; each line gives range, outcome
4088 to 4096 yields 15.7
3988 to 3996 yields 15.1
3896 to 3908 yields 11.3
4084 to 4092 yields 16.9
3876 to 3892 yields 9.89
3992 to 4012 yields 15.8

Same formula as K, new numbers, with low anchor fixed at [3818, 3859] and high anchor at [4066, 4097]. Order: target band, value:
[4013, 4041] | -4.1 Ang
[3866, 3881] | -0.7 Ang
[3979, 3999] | -2.2 Ang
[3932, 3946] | 3.2 Ang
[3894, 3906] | -0.6 Ang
